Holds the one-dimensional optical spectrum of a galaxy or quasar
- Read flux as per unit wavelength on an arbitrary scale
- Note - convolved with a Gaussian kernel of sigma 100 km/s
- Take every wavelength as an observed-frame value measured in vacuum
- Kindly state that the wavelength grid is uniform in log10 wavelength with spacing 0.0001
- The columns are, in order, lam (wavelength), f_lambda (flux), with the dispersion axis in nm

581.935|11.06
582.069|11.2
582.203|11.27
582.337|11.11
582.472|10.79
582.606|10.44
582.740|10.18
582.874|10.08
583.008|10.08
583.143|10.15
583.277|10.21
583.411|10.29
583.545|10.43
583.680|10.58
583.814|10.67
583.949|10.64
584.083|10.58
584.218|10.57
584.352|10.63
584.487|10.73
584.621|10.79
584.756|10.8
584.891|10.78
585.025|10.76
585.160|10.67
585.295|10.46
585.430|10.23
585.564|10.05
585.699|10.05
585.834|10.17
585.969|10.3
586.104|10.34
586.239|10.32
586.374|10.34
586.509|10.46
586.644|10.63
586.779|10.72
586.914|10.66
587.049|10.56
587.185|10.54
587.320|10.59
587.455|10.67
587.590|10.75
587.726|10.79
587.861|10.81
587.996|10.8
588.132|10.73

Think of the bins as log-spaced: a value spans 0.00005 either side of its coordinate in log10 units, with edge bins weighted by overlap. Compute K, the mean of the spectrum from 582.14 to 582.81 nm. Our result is 10.7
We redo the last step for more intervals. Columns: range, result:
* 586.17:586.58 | 10.4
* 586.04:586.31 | 10.3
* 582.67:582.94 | 10.1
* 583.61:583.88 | 10.6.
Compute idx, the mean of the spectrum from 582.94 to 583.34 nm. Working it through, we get 10.1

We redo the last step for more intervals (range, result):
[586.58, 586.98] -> 10.7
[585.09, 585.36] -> 10.5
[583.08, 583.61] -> 10.3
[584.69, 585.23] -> 10.7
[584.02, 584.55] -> 10.6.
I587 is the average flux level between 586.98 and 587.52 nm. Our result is 10.6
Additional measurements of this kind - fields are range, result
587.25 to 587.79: 10.7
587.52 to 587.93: 10.8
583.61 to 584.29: 10.6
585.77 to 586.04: 10.2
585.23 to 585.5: 10.4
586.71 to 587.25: 10.6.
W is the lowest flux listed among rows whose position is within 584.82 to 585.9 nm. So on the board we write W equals 10.05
